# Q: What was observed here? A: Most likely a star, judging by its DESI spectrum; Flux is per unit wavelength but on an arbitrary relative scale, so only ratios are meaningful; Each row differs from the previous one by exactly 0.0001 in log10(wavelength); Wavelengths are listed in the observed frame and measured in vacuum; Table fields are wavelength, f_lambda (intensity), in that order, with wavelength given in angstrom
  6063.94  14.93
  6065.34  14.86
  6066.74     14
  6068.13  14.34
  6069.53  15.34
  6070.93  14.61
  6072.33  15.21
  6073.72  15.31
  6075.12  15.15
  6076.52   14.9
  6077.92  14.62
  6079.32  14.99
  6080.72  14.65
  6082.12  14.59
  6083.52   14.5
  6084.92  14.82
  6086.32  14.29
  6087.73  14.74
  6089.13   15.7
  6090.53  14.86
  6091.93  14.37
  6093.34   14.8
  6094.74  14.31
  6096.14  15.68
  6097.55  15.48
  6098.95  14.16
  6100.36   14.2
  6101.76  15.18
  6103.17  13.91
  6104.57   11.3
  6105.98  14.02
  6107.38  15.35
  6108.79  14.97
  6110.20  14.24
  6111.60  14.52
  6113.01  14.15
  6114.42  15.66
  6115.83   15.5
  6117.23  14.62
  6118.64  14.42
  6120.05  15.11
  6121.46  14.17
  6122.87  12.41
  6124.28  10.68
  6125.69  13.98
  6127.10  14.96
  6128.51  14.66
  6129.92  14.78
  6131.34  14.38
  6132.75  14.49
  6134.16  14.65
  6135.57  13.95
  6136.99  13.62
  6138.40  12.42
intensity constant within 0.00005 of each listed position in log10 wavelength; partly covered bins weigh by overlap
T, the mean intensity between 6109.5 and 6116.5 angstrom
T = 14.8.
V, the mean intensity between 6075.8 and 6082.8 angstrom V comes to 14.7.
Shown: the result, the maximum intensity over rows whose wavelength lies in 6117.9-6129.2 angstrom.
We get 15.11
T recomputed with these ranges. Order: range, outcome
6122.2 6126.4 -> 12.4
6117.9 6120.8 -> 14.7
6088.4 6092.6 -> 15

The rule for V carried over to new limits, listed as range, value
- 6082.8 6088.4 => 14.6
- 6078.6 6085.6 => 14.7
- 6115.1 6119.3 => 14.9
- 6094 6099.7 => 14.9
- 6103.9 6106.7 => 12.7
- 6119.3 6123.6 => 13.9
